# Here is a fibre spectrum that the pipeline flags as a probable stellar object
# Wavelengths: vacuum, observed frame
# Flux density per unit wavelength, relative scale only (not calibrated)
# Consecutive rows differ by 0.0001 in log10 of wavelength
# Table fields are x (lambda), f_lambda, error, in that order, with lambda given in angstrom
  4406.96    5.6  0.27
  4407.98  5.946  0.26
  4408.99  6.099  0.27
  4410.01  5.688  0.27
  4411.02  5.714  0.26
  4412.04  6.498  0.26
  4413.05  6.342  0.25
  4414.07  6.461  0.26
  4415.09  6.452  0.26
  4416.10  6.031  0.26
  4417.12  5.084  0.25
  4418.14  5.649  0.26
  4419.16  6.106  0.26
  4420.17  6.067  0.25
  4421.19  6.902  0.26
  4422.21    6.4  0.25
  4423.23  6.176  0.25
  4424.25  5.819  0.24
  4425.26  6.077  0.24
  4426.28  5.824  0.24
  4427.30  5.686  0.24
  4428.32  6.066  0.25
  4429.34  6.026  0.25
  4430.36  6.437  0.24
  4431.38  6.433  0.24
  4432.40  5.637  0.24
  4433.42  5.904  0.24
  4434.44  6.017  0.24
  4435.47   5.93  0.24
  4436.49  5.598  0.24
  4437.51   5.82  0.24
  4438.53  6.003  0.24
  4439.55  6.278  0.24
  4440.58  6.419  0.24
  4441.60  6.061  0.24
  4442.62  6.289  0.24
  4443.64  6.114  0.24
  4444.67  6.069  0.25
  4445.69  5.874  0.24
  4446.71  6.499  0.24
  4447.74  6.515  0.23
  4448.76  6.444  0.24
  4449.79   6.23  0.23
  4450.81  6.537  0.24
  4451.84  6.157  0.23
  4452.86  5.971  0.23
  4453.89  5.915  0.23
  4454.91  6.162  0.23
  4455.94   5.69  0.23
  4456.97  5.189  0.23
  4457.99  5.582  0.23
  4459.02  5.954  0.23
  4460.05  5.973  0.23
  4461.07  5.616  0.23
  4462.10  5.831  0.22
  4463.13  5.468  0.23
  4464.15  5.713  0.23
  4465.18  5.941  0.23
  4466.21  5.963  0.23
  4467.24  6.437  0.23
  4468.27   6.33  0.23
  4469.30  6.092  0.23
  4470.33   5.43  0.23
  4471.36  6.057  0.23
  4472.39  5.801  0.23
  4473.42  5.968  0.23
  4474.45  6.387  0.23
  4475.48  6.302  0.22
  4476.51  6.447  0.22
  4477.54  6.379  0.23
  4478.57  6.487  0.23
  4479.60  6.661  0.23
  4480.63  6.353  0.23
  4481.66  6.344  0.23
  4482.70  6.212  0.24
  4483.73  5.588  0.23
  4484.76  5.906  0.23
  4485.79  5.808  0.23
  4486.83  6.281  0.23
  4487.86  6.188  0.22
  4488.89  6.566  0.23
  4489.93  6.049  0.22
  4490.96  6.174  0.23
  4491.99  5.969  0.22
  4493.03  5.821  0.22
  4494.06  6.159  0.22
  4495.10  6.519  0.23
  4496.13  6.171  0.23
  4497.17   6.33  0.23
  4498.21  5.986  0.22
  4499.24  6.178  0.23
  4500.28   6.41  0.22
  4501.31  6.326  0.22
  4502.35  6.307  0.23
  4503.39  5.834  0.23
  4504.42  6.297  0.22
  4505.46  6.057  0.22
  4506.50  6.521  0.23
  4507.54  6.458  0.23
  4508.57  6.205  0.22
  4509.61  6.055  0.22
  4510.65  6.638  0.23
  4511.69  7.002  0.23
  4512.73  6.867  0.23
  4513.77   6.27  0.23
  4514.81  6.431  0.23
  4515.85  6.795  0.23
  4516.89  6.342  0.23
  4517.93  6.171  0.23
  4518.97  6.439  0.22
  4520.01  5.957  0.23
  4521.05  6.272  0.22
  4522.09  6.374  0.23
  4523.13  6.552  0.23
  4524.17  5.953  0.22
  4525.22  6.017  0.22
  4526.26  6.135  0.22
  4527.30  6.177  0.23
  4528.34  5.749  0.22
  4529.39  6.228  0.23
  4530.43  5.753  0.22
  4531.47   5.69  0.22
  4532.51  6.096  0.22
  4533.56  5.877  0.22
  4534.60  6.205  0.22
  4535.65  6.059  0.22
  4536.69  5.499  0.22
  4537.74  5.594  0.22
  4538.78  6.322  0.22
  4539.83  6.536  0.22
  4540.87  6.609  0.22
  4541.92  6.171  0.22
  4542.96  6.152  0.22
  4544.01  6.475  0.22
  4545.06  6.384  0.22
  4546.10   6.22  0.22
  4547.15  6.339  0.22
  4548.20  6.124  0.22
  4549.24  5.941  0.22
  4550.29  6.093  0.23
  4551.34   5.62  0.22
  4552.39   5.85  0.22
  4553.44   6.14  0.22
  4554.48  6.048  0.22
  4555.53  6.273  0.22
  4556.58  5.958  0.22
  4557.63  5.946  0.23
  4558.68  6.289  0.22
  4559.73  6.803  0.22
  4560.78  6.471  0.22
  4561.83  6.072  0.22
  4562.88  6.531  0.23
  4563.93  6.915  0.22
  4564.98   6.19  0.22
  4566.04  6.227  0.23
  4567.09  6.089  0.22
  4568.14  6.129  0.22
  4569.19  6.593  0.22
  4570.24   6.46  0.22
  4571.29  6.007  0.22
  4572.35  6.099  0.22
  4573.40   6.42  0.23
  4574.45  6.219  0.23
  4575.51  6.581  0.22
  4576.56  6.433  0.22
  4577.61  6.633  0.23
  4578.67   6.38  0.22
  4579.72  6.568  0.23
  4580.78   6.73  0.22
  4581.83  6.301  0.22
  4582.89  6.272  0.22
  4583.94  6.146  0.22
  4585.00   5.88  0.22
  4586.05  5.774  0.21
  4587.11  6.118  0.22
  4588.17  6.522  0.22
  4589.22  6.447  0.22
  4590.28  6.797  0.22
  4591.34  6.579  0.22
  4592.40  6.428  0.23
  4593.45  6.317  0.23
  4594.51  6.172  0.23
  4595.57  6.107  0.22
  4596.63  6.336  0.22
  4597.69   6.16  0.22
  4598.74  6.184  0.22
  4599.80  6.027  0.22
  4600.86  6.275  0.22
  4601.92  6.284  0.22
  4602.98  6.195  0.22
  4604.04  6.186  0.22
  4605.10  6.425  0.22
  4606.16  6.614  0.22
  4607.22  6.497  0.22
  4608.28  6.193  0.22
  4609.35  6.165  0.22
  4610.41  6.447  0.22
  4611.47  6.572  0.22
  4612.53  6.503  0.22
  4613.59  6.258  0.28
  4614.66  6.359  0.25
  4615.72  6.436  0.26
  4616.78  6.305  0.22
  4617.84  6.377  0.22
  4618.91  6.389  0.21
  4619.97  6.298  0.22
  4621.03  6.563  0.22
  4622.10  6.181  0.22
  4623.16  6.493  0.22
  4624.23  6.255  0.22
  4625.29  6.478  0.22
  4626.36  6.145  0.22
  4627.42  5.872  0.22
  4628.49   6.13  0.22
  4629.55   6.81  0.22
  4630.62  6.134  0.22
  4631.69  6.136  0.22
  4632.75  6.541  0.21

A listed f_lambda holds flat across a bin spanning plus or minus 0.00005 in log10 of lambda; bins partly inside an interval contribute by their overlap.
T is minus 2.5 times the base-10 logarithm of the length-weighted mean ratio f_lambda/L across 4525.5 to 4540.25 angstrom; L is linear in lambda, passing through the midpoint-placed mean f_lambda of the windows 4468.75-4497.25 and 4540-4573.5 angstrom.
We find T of 0.04 mag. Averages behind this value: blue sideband 6.16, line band 5.99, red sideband 6.24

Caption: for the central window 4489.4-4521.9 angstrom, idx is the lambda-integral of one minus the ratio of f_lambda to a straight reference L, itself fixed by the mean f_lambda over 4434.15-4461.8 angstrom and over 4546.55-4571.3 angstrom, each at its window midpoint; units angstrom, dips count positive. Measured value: -0.87 angstrom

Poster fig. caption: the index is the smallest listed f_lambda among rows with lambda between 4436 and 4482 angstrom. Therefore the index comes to 5.189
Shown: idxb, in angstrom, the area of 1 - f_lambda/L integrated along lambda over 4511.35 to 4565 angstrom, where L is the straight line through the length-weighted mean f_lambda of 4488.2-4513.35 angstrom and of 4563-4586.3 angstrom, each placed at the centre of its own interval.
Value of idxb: 0.86 angstrom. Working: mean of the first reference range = 6.29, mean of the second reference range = 6.33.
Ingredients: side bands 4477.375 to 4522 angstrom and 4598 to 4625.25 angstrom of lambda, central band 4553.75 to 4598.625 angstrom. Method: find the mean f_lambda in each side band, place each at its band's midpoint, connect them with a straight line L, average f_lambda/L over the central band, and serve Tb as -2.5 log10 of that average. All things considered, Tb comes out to 0.00 mag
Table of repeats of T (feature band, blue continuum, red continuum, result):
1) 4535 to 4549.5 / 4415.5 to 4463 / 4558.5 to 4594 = 0.02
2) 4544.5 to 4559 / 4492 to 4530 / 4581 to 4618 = 0.04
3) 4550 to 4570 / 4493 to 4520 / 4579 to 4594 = 0.02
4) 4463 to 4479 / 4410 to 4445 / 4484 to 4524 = 0.02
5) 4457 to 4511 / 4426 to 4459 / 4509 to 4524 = 0.02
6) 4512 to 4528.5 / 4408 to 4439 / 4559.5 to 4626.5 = -0.02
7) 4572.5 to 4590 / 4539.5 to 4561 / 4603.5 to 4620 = -0.01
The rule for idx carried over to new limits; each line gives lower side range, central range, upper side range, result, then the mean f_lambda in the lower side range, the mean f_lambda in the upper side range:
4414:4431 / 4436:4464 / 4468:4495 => 0.46 angstrom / 6.07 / 6.15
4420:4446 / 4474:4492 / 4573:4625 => -0.23 angstrom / 6.08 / 6.34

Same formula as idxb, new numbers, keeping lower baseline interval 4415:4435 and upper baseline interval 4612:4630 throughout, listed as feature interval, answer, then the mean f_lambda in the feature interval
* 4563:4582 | -0.38 angstrom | 6.39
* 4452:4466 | 0.69 angstrom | 5.79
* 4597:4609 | 0.08 angstrom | 6.27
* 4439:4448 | -0.25 angstrom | 6.22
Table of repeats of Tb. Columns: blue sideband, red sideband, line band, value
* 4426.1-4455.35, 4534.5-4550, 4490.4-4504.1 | -0.01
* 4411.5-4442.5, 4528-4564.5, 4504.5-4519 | -0.05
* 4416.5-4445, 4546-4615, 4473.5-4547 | -0.01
